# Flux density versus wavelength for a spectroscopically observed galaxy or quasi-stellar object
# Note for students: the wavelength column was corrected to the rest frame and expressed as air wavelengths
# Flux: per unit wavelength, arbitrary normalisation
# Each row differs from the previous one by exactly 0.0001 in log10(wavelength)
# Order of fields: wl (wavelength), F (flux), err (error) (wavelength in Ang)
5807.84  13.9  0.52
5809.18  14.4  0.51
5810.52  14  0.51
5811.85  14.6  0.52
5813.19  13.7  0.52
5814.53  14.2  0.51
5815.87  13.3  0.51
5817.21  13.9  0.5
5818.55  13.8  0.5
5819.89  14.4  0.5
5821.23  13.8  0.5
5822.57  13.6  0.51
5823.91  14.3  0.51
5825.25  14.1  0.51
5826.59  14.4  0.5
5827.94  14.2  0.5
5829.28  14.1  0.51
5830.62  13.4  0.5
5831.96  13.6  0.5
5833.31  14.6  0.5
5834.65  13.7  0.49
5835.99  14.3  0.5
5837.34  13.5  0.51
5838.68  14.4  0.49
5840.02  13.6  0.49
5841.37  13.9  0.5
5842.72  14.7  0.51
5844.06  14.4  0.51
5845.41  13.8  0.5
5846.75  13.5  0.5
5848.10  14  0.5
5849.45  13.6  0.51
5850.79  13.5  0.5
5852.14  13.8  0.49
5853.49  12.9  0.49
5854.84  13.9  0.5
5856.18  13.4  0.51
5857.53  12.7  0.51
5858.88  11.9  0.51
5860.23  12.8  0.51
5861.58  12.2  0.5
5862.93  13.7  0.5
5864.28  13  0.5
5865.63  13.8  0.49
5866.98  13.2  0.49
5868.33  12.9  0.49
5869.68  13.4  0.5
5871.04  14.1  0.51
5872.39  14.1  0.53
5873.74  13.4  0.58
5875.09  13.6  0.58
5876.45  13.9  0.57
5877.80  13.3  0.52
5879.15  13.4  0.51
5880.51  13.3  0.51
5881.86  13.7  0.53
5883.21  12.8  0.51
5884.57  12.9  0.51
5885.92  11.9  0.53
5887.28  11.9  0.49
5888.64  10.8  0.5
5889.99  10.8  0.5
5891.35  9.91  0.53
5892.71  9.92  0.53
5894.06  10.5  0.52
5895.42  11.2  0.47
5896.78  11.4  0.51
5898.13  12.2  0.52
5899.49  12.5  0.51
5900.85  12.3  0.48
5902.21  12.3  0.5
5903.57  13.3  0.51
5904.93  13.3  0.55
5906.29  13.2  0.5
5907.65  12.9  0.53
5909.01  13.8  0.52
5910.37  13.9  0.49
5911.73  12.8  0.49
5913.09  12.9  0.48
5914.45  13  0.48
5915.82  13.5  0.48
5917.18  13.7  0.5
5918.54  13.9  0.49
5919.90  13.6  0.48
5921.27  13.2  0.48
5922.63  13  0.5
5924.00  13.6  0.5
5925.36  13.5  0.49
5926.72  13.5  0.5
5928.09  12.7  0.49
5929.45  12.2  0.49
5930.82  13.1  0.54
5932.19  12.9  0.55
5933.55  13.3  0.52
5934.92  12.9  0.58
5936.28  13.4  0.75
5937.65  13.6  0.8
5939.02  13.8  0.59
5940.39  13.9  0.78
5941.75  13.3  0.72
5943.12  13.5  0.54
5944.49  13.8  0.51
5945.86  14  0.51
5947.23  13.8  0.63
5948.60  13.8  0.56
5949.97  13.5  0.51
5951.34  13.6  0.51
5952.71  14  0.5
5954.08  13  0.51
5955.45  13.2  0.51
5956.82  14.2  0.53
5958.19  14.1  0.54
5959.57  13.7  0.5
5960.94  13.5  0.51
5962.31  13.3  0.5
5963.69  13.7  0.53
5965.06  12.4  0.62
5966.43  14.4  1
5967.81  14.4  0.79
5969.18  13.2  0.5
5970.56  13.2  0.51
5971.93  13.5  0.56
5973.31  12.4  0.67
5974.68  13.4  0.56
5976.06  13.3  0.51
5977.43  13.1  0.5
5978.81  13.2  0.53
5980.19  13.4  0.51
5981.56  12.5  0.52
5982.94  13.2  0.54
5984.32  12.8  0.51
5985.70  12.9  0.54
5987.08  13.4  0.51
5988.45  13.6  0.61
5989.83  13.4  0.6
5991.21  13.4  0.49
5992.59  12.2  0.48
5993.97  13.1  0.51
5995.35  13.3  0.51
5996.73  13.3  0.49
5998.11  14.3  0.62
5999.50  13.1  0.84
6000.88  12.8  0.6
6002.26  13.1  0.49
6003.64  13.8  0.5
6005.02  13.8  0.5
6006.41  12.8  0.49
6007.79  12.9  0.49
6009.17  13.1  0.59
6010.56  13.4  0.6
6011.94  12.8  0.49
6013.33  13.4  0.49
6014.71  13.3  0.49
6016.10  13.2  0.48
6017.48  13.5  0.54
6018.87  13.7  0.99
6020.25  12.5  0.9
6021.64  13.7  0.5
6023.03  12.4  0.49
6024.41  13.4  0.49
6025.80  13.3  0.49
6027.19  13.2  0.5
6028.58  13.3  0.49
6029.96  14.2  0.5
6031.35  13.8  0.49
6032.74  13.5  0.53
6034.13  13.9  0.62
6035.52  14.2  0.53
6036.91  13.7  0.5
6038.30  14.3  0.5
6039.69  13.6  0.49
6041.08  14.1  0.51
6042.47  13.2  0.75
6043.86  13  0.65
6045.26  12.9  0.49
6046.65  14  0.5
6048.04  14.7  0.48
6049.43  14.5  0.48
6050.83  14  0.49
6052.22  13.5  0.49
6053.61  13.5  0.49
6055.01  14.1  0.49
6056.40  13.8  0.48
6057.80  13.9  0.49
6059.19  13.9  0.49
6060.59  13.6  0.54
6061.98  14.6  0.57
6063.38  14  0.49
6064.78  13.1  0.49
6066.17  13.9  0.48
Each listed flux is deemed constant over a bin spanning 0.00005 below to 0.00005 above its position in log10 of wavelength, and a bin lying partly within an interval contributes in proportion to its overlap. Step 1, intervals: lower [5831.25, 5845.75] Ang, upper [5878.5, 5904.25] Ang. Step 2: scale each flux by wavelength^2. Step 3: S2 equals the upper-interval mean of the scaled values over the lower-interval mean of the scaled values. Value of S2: 0.9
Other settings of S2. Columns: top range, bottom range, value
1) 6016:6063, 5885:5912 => 1.19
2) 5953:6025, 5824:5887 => 1.03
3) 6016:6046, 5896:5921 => 1.08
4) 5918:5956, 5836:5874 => 1.02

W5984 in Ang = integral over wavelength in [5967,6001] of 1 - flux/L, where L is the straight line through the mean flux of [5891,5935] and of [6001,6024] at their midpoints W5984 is -0.40 Ang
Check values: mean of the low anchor 12.7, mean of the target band 13.2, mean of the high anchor 13.2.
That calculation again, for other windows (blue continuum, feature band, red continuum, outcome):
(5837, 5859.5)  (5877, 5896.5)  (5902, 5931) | 2.2 Ang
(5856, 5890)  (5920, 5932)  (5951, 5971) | 0.2 Ang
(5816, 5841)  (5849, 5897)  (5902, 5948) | 3.4 Ang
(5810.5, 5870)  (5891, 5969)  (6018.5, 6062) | 3.1 Ang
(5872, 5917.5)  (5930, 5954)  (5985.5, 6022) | -1.2 Ang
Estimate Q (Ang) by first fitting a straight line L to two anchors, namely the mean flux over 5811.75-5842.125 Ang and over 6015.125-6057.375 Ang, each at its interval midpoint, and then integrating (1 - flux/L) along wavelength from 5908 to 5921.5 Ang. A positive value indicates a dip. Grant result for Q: 0.4 Ang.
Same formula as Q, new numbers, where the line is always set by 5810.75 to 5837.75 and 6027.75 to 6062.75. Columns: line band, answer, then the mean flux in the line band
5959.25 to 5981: 0.8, 13.4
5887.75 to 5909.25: 3.2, 11.9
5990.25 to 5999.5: 0.4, 13.2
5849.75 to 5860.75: 0.7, 13.1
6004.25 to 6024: 1.0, 13.2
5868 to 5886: 0.7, 13.4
